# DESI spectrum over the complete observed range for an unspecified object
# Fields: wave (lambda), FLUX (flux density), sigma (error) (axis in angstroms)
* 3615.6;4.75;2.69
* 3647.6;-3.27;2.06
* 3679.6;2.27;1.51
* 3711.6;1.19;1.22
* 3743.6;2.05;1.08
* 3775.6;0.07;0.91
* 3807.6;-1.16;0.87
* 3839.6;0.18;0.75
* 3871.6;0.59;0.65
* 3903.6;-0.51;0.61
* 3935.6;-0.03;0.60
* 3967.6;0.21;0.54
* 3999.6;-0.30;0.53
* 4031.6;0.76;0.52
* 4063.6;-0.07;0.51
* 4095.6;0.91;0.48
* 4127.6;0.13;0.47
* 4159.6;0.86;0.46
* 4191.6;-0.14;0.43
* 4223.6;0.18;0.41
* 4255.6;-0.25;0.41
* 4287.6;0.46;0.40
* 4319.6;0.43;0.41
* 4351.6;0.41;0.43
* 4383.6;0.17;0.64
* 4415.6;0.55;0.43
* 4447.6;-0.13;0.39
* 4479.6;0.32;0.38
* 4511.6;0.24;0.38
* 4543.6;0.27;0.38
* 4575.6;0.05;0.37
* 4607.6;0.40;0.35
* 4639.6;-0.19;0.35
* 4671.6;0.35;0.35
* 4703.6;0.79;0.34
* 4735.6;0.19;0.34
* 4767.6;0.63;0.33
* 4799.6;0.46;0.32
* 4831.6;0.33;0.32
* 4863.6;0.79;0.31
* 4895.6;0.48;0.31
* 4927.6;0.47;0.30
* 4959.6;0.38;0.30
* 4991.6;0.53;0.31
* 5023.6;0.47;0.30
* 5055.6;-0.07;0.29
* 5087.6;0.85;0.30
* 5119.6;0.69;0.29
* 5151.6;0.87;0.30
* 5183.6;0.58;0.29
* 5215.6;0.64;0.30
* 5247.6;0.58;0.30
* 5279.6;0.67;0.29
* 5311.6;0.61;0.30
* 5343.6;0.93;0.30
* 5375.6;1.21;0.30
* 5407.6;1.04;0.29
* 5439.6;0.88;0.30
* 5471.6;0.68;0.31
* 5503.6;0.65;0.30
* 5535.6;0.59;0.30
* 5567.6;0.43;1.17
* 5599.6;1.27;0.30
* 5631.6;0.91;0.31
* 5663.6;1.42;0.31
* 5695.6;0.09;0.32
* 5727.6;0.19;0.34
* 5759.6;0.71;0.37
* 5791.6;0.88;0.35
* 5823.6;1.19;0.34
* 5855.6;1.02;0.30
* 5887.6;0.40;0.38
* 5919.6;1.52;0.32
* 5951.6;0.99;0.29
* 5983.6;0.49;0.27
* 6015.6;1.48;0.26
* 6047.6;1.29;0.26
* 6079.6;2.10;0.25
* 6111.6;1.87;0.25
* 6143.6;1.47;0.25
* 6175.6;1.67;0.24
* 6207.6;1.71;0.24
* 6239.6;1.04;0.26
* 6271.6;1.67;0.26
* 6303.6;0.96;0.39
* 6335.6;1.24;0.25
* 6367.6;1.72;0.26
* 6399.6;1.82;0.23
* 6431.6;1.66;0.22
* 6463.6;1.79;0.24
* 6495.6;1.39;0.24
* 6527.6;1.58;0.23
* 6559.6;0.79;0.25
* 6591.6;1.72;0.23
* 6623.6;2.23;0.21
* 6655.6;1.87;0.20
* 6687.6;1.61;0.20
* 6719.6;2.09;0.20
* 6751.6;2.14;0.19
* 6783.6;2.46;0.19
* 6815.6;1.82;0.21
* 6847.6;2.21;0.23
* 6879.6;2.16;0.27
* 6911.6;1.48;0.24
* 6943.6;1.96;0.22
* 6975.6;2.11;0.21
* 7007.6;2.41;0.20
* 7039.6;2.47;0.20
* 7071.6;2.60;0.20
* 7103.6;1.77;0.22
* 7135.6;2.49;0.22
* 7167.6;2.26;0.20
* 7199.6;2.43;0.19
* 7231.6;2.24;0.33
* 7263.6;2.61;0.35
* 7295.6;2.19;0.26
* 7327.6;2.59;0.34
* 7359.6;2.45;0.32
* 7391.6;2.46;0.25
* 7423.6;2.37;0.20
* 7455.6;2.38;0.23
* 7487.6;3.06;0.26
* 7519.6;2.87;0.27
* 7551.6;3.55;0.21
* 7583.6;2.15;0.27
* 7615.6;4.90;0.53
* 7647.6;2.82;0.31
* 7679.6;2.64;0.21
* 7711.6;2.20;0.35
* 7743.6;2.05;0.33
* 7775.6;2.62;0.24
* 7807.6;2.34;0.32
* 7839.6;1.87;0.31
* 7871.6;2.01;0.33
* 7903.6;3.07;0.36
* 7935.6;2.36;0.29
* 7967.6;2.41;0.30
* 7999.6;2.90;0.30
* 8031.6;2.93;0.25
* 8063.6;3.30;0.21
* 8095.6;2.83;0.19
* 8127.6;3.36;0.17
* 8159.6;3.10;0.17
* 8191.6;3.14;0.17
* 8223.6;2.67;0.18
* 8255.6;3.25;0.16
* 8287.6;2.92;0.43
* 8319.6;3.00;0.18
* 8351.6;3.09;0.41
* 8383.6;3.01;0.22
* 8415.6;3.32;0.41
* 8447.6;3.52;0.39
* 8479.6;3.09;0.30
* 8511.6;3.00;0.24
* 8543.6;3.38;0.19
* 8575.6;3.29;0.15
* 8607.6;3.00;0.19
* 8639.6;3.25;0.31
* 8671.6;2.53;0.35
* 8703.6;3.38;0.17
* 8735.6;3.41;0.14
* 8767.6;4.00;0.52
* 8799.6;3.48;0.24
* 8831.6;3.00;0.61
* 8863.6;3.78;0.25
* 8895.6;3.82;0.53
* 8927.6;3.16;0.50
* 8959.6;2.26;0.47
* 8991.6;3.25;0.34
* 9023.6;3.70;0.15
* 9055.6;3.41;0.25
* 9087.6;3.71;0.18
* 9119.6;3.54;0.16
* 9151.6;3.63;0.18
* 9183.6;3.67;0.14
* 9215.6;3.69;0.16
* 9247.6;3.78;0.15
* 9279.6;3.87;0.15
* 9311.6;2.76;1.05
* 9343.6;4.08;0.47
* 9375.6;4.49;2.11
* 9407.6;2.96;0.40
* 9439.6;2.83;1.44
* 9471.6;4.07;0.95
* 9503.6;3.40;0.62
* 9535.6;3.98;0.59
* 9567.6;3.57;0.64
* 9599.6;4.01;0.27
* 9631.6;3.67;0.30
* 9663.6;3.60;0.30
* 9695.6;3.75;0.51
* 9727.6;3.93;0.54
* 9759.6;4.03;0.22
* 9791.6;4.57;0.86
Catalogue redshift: 0.52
